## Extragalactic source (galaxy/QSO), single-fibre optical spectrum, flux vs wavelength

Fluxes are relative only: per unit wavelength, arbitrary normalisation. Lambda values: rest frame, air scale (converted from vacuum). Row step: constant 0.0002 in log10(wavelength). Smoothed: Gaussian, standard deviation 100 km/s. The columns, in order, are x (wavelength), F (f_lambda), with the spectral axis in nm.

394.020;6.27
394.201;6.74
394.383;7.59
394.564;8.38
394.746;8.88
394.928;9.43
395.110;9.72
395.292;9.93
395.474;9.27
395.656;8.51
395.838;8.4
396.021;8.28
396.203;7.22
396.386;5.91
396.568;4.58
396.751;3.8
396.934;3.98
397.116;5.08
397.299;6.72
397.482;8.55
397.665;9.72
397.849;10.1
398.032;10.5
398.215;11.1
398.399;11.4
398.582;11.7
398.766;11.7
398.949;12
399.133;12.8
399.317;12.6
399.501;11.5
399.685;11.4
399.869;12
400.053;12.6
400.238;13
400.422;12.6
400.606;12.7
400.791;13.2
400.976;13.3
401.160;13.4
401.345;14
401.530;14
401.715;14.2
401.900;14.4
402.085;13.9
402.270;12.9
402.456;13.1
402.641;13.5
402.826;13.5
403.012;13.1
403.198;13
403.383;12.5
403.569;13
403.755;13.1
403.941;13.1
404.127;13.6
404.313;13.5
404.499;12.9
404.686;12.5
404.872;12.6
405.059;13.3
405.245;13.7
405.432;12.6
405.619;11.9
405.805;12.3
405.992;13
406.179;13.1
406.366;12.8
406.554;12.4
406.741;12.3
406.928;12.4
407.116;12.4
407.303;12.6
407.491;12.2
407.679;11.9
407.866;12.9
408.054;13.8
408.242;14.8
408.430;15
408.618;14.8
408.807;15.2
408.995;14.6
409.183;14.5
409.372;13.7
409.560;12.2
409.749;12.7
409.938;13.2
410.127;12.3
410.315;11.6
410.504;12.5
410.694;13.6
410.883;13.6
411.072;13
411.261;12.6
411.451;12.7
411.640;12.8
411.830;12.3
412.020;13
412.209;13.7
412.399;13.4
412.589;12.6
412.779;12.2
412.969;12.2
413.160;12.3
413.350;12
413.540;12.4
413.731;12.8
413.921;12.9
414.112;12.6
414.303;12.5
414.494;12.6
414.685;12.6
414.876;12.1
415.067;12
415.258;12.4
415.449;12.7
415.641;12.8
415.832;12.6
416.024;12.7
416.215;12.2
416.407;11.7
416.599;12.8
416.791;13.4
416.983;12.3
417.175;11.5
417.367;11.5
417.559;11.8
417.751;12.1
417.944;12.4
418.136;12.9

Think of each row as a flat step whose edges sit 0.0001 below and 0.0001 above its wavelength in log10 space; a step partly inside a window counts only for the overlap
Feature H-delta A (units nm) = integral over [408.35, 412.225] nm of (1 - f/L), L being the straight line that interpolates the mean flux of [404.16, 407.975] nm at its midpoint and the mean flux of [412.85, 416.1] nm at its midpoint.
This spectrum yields -0.22 nm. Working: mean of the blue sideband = 12.7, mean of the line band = 13.3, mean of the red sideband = 12.5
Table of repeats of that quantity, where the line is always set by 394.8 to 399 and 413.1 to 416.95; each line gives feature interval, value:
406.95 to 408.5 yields -0.31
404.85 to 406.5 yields -0.37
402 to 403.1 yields -0.40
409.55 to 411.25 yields -0.19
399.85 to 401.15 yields -0.49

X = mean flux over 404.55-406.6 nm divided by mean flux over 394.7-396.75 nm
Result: 1.6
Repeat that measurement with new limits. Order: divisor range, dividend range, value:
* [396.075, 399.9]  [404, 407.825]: 1.38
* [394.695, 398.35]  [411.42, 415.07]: 1.57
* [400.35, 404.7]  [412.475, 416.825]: 0.94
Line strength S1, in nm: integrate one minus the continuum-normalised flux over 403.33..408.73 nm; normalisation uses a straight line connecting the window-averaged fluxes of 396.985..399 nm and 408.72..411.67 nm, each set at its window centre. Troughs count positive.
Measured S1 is -0.46 nm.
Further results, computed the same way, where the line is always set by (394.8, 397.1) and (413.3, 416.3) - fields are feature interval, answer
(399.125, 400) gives -0.384 nm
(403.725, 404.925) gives -0.424 nm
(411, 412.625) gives -0.170 nm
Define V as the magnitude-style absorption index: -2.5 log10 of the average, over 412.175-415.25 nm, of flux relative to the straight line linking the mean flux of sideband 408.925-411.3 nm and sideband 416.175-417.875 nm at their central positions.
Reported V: 0.01 mag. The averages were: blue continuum 13.1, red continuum 12.1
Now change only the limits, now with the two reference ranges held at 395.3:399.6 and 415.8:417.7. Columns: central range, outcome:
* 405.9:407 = -0.205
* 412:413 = -0.123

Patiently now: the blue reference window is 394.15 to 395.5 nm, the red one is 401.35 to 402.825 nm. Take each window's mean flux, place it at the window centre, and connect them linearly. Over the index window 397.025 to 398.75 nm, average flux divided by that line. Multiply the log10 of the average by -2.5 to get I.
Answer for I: 0.15 mag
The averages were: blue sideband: 8.78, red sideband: 13.7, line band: 9.53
